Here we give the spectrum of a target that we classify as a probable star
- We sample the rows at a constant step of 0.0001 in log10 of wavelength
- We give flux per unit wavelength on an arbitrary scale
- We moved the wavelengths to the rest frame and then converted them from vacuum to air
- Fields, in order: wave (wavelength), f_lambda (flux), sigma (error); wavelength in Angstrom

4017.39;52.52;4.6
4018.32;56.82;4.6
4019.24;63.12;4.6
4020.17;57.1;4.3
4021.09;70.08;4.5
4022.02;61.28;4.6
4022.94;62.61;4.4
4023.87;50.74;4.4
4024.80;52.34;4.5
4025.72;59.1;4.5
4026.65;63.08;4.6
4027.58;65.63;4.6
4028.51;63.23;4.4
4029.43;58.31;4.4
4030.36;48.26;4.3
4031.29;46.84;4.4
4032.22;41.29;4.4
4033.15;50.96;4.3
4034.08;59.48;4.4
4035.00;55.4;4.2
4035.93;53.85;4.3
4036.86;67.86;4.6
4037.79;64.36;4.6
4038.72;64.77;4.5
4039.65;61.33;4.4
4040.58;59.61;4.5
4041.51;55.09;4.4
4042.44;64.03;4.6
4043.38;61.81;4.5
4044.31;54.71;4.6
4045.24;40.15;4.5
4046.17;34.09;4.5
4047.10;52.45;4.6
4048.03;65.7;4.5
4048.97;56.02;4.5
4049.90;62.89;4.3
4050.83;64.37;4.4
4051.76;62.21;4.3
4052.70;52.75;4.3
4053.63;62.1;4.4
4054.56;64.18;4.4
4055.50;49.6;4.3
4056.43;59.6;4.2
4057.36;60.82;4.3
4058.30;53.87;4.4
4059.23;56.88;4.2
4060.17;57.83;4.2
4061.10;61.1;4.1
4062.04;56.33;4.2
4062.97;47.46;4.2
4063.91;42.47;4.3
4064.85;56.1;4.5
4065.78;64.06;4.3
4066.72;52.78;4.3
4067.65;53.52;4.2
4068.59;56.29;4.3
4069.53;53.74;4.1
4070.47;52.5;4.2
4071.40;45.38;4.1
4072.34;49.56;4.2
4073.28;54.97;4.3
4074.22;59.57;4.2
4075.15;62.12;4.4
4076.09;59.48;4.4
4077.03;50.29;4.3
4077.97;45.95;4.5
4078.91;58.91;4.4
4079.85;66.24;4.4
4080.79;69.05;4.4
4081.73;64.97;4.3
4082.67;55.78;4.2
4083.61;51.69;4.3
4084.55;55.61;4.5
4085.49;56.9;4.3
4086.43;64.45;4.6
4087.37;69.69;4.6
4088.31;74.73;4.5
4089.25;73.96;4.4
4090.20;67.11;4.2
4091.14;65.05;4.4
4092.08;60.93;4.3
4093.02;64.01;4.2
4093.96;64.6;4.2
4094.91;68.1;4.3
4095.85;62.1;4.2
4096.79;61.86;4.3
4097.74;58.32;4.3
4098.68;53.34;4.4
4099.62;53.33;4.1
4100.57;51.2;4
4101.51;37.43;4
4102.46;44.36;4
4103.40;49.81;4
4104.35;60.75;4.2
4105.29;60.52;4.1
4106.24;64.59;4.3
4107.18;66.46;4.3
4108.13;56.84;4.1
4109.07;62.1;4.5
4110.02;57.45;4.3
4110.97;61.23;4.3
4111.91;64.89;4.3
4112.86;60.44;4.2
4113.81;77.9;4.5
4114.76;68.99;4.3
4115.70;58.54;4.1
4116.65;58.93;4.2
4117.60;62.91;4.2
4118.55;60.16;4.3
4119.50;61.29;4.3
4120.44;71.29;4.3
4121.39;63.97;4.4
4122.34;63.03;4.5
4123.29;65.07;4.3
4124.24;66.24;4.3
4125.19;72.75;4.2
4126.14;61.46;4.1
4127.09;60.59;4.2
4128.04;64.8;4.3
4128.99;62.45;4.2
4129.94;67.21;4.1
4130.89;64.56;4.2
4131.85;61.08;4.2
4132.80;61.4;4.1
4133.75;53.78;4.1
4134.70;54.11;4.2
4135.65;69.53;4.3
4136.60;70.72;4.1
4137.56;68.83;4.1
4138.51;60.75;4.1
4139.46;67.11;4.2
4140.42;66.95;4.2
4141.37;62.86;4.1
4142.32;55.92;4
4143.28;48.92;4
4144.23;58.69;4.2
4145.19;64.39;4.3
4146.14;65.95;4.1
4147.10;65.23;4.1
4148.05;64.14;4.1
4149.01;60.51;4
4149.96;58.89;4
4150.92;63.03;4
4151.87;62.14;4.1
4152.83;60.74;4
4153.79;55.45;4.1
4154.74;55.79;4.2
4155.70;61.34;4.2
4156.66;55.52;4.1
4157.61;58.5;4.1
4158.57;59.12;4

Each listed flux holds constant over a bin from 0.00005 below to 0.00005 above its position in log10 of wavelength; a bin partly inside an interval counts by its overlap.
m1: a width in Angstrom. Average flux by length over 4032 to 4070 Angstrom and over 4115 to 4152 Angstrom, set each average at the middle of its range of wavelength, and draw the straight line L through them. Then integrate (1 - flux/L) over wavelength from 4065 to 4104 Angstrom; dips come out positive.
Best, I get 0.6 Angstrom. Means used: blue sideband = 56.5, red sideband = 62.9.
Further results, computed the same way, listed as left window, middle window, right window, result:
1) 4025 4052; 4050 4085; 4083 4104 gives 1.1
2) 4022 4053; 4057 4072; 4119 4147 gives 1.1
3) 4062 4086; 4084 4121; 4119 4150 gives -1.4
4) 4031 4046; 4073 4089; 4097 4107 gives -1.7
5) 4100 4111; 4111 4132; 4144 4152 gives -2.2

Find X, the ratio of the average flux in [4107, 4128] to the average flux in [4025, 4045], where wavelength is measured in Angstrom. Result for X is 1.10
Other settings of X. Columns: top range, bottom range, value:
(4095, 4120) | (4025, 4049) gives 1.05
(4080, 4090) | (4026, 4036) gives 1.16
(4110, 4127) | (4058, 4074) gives 1.19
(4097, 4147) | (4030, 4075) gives 1.10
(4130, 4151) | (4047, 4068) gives 1.09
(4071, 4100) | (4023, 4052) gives 1.06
